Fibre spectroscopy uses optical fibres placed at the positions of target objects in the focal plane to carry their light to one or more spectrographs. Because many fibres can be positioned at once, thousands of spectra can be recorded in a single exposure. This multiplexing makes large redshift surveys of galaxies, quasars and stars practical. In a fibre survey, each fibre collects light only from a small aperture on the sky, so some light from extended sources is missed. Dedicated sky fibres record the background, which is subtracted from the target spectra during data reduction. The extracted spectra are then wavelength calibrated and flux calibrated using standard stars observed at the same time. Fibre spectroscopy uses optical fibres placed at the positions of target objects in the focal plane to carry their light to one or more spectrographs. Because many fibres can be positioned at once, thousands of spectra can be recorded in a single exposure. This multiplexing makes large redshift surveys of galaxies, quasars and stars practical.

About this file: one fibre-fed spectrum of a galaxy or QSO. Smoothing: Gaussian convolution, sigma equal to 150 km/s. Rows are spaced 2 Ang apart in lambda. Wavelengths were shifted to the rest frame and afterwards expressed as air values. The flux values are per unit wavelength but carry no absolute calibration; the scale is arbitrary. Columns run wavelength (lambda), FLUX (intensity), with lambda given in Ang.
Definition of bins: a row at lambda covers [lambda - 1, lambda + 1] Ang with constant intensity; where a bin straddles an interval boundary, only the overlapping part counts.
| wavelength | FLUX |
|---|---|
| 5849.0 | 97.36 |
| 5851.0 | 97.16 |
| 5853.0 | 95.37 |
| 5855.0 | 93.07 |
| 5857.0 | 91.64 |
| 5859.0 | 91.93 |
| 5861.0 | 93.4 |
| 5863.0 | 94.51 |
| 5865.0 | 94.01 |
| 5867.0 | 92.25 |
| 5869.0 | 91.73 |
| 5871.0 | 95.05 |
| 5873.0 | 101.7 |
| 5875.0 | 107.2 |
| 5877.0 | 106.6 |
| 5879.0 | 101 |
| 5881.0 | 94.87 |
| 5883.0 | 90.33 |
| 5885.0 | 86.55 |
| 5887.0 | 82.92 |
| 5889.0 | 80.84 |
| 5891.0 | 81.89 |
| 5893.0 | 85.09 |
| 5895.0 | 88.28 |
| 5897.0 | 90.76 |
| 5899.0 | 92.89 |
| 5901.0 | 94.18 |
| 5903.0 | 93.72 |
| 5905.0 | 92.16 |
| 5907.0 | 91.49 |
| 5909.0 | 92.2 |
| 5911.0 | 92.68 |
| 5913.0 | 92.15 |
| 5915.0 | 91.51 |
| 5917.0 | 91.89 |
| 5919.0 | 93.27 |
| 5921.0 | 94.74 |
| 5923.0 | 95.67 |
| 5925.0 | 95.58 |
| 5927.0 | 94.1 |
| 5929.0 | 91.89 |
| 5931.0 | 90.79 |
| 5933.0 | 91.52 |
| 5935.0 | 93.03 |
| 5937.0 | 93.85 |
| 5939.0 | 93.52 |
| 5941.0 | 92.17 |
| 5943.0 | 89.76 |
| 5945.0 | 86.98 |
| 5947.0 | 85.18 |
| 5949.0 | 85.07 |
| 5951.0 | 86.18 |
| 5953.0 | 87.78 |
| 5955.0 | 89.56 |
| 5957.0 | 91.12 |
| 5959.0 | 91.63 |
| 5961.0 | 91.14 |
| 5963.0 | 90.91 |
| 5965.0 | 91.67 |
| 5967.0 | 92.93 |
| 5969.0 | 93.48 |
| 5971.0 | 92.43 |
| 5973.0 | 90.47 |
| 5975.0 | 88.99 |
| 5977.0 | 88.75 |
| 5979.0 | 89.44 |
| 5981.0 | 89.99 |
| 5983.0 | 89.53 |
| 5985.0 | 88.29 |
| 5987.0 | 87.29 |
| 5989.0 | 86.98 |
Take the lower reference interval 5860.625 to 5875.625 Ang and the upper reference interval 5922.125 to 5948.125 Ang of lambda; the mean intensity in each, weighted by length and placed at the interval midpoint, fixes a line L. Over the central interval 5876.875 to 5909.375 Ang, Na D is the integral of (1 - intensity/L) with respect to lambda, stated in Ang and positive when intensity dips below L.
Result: 1.38 Ang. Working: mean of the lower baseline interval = 96.1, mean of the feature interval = 90.5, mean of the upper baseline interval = 91.8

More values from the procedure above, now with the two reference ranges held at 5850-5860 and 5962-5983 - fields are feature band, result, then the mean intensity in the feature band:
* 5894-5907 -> 0.1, 92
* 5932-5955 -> 0.5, 89.5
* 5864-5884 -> -0.9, 97.5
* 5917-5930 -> -0.3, 94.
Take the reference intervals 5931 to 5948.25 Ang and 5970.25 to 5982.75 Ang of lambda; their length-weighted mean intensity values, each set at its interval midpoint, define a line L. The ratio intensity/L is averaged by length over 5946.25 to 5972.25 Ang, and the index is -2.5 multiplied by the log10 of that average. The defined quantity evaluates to 0.004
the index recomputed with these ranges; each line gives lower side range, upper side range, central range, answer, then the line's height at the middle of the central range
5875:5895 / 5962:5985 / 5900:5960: -0.01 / 90.7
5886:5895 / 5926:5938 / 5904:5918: -0.05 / 87.9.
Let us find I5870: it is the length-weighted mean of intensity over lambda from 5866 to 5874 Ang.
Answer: 95.2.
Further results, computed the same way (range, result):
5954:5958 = 90.3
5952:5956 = 88.7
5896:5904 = 92.9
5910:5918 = 92.1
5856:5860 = 91.8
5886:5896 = 83.8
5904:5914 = 92.1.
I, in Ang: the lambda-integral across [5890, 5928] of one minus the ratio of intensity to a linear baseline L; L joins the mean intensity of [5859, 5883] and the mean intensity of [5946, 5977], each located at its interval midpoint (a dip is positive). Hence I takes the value 0.9 Ang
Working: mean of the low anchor 97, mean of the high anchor 89.9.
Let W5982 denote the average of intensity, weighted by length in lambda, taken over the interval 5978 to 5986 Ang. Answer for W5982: 89.3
